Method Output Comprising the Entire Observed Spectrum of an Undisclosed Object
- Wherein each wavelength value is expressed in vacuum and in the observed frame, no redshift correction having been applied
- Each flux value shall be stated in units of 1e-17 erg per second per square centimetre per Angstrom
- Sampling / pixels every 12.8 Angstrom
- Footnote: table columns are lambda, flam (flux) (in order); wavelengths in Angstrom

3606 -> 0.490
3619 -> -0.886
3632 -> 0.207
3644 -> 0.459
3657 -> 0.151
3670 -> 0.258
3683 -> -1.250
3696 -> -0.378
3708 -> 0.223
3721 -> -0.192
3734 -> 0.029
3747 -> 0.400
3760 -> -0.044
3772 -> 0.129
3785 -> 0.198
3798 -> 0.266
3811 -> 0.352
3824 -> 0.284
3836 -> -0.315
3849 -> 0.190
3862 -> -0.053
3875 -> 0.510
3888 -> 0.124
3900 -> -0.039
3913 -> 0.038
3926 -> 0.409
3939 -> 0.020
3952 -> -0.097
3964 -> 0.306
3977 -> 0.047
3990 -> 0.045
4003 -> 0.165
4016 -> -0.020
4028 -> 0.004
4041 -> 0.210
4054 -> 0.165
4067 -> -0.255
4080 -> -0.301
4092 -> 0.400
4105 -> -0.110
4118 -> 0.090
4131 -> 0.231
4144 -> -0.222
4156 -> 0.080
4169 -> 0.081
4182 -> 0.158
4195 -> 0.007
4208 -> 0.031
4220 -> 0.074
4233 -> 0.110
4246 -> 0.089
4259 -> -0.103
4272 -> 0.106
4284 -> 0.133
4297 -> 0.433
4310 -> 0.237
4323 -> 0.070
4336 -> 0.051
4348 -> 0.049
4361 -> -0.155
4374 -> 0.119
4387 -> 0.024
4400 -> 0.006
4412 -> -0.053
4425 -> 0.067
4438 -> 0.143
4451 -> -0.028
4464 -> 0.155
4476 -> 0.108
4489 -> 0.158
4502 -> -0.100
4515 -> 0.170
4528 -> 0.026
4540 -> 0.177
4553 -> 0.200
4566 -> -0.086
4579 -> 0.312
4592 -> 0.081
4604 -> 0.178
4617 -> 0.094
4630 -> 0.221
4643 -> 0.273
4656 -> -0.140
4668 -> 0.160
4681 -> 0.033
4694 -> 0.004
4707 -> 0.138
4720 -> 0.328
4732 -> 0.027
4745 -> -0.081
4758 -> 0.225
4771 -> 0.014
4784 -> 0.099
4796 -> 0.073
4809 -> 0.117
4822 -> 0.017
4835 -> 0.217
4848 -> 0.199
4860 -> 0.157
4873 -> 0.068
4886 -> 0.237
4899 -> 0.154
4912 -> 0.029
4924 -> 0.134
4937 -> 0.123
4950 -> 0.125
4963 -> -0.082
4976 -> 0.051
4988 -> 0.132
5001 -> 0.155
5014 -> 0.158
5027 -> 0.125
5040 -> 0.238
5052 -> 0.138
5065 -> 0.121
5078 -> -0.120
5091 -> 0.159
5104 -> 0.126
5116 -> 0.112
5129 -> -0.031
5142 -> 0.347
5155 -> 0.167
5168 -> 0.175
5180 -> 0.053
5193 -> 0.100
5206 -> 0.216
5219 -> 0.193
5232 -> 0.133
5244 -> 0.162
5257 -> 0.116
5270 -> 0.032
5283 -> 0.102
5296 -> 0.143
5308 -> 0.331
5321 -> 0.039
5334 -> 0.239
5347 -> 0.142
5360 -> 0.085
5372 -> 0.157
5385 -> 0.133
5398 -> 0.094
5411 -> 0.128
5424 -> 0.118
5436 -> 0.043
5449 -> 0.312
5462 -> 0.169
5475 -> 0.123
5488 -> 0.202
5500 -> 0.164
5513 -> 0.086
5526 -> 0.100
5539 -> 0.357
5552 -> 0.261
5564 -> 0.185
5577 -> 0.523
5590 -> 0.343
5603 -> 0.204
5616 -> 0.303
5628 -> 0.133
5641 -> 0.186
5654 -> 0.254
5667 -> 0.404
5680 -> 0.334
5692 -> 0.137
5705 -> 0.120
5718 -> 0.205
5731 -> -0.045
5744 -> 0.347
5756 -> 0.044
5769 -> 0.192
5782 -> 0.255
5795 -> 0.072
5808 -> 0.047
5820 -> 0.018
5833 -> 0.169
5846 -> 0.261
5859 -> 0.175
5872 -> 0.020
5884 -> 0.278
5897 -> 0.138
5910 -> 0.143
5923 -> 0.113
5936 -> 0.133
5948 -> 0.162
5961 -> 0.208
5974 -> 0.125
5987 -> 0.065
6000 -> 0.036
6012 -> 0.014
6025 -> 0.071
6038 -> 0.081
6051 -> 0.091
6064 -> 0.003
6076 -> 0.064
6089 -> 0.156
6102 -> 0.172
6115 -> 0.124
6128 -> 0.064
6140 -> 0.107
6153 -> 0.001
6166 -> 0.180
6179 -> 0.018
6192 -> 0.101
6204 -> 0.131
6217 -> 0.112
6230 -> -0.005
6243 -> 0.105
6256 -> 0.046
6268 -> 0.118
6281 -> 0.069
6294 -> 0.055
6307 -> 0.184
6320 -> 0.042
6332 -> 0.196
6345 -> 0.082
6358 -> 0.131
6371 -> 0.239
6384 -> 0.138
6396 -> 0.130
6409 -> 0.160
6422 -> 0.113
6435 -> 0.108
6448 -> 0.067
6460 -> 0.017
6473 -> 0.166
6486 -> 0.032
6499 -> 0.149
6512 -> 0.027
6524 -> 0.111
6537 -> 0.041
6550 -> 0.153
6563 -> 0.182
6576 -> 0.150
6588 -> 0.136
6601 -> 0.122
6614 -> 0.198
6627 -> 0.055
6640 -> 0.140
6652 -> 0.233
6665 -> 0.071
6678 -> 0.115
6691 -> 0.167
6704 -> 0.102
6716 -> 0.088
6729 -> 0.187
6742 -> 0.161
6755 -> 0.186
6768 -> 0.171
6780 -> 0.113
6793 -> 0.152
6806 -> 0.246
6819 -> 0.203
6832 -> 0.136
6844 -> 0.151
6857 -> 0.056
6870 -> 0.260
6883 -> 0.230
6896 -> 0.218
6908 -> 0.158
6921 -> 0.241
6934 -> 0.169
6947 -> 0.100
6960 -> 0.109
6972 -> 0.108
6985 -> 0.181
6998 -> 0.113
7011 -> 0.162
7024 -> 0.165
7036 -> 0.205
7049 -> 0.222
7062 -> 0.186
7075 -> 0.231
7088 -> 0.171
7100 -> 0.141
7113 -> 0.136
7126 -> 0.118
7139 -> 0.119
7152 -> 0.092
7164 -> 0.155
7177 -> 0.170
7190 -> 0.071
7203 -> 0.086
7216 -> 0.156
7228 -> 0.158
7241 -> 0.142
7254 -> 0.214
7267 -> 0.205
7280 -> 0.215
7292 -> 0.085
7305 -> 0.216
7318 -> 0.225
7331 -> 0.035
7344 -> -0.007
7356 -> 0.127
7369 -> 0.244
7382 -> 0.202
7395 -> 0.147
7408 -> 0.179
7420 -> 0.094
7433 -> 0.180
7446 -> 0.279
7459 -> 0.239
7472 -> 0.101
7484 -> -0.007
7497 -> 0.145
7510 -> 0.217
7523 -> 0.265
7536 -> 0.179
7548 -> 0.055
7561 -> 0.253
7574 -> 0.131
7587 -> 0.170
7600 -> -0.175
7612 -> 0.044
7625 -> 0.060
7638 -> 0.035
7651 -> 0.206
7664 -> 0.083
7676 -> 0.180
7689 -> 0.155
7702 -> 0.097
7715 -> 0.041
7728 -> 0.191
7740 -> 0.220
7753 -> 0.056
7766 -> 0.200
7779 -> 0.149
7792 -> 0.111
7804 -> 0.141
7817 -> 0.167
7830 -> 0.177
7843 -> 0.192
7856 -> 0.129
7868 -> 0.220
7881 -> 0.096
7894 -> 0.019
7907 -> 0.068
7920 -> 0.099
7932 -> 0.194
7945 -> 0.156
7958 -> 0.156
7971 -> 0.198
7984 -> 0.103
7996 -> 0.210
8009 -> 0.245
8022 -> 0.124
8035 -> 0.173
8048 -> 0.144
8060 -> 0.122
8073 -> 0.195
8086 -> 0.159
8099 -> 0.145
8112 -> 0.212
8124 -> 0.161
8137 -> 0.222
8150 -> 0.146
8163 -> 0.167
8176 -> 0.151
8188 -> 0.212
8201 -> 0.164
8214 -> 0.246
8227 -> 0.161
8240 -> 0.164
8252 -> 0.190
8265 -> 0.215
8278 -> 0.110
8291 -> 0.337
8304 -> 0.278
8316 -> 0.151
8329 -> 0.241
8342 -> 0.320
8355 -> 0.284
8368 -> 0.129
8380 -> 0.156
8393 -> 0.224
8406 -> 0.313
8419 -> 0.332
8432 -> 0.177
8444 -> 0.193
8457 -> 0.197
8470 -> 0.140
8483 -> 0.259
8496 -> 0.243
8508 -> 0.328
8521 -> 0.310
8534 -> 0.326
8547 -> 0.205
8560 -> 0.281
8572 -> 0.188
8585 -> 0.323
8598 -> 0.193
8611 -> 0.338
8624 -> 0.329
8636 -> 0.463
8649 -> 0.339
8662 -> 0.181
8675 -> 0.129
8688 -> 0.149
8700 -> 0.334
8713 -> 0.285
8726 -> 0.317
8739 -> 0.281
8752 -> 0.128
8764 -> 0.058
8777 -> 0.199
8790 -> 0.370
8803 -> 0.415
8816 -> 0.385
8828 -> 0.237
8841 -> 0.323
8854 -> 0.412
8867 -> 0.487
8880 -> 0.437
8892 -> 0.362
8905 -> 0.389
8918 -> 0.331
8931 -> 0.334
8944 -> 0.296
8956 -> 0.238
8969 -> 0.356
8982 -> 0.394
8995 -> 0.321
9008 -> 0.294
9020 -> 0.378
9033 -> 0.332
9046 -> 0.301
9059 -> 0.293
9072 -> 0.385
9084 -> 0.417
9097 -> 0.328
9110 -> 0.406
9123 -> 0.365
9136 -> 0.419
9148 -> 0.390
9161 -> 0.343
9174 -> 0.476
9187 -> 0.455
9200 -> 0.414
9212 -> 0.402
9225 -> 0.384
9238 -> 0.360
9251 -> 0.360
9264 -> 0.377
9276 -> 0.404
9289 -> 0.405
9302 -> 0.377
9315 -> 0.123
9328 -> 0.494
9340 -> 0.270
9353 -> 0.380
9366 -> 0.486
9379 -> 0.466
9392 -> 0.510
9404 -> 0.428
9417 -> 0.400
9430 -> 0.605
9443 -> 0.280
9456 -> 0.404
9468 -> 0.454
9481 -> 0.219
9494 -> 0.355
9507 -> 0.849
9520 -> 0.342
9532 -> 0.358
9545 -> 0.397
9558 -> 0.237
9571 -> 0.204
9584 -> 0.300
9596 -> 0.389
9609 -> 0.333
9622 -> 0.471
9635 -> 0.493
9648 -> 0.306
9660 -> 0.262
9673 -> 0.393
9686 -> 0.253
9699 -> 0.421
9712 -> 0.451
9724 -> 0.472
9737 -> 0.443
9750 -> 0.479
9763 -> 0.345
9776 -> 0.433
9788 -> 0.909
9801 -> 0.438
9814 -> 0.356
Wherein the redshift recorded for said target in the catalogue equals 1.21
